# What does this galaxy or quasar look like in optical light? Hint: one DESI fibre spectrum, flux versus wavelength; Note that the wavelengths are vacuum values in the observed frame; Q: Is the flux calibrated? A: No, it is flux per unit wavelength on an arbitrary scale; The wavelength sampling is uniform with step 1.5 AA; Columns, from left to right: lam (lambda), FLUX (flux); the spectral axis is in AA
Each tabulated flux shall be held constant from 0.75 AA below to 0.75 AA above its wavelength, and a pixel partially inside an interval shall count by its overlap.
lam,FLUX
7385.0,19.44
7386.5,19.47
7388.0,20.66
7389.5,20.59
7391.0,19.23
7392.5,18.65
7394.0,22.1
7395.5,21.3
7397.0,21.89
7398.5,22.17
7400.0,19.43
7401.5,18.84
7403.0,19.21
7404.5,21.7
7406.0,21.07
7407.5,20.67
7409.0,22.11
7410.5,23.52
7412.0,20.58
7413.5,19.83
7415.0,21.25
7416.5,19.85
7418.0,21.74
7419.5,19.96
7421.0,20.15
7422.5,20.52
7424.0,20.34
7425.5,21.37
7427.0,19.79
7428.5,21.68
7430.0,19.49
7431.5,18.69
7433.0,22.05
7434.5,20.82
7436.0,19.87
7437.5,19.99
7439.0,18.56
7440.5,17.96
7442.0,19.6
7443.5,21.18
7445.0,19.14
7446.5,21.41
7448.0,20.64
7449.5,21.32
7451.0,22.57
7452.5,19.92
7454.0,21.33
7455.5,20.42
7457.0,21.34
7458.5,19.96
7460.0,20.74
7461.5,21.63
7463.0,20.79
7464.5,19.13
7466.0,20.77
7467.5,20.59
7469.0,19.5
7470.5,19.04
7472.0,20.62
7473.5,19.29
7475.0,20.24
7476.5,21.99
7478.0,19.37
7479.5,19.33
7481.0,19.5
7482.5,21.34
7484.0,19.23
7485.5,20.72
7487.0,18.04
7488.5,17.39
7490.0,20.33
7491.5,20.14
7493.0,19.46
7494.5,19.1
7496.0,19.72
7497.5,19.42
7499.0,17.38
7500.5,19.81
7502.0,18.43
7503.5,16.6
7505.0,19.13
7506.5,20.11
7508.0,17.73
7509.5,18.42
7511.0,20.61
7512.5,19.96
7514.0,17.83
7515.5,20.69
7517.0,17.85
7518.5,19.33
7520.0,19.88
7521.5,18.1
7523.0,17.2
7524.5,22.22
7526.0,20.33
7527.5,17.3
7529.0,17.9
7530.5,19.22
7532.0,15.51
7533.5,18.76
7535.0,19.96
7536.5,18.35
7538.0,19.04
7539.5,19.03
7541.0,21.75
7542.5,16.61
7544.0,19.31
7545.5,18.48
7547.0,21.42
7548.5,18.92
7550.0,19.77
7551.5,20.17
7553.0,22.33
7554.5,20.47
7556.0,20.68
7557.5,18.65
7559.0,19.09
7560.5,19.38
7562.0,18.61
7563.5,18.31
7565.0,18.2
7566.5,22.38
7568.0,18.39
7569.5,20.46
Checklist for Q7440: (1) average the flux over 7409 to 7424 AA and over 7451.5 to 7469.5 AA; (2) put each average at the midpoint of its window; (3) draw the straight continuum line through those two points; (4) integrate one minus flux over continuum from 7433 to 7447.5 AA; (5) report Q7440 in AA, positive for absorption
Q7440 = 0.5 AA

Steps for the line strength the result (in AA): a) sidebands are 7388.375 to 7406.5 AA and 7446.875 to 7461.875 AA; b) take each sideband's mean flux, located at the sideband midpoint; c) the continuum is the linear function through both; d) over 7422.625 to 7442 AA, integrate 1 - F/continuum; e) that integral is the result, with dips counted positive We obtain 0.7 AA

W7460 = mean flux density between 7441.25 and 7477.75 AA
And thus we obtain 20.5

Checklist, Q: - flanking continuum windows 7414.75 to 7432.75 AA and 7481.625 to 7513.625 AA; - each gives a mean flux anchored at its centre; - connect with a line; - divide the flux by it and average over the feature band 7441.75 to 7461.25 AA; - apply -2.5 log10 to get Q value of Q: -0.04 mag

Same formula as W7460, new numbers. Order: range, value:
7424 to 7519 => 19.9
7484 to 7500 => 19.2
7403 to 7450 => 20.5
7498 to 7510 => 18.5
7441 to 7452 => 20.8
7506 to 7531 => 19.1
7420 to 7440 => 20.2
